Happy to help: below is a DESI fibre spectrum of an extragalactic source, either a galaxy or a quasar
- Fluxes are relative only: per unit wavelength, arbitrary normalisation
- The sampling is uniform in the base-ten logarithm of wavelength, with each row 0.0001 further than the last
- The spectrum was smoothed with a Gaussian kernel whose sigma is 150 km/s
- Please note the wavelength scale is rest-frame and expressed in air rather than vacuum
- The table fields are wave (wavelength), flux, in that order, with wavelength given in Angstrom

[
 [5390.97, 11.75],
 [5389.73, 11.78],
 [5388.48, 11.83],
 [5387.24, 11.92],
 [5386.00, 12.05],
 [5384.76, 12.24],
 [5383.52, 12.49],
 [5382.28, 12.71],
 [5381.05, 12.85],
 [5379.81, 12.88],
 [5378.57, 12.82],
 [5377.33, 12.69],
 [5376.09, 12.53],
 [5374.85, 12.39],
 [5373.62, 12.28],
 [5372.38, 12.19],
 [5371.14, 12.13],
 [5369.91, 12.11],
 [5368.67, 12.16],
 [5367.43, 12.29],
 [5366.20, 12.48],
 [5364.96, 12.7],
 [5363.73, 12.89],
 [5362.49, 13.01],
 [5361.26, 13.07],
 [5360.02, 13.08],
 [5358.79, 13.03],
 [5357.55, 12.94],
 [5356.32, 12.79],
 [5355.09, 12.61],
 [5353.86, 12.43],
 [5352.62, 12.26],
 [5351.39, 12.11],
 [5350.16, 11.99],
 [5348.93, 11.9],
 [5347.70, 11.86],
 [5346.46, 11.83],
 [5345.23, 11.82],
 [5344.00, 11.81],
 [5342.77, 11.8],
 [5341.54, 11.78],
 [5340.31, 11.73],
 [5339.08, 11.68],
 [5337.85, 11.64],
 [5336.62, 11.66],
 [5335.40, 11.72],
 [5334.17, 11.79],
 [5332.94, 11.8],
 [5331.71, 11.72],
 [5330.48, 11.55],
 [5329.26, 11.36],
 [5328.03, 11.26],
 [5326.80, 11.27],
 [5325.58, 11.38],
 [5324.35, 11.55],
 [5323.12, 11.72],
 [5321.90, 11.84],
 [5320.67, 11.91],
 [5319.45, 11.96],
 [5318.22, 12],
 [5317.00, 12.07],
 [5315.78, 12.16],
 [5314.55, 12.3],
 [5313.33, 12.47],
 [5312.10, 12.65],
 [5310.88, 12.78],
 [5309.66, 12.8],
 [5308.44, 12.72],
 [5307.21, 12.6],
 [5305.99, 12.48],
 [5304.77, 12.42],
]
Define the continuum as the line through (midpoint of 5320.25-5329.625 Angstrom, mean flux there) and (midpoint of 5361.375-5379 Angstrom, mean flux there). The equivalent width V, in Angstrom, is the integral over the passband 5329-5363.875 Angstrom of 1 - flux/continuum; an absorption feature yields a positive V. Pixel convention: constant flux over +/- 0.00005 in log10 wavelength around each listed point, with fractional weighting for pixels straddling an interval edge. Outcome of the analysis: -0.4 Angstrom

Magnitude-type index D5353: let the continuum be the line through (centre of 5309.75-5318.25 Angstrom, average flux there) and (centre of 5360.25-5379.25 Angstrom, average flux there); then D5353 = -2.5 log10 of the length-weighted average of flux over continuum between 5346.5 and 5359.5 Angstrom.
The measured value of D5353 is 0.01 mag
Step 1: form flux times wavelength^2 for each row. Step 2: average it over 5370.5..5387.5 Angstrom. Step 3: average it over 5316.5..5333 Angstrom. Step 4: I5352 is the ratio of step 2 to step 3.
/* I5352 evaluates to 1.1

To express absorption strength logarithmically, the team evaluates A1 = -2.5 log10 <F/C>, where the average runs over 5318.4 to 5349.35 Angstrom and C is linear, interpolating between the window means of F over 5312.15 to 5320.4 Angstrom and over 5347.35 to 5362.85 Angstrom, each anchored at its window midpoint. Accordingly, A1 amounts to 0.06 mag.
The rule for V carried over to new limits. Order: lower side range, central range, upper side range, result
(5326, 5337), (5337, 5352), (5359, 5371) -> 0.2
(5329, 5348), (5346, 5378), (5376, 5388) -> -0.8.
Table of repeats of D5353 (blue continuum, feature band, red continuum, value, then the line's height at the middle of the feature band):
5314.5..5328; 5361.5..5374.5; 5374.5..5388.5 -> -0.01 mag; 12.3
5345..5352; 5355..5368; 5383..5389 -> -0.07 mag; 12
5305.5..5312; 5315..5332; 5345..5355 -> 0.07 mag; 12.5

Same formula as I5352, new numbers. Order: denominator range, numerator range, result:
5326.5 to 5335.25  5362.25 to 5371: 1.10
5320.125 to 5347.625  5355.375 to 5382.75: 1.10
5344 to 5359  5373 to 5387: 1.03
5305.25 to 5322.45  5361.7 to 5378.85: 1.03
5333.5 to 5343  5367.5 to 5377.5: 1.06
